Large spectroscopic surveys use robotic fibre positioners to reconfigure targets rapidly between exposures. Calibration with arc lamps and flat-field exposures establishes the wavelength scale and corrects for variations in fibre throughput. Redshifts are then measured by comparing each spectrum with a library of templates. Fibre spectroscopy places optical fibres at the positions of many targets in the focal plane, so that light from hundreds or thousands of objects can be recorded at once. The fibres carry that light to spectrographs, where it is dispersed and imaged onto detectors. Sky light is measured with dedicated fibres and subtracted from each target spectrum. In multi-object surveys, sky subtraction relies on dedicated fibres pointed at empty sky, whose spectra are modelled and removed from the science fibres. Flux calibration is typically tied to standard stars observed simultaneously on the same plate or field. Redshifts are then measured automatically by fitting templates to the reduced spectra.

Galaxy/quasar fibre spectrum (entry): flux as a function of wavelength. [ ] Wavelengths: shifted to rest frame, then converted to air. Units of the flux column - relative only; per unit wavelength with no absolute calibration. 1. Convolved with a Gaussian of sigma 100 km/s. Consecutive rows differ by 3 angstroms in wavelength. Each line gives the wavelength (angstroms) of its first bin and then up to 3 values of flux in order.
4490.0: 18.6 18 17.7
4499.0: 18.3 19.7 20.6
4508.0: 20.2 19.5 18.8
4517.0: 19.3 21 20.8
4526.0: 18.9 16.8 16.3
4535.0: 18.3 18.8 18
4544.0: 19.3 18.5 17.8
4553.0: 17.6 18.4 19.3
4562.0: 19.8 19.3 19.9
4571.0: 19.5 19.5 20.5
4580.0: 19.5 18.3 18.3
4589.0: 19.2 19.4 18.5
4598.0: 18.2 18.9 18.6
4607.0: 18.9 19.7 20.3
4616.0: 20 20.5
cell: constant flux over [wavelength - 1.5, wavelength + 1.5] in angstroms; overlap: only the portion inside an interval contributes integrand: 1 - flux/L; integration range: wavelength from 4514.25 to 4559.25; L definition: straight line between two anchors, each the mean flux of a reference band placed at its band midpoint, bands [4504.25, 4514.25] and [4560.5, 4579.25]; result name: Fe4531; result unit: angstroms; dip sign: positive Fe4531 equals 2.73 angstroms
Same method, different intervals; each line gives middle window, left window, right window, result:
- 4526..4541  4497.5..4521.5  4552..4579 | 1.4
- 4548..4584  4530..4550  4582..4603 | -1.4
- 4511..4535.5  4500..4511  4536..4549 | 0.6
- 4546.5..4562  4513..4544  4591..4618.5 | 0.4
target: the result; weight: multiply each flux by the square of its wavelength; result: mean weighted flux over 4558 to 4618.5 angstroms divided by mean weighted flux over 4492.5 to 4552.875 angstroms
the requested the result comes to 1.1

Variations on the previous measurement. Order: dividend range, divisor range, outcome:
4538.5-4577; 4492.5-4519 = 1.01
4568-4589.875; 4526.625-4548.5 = 1.09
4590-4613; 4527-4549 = 1.08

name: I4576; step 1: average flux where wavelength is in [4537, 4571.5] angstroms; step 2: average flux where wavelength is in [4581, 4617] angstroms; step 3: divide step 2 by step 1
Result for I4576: 1.0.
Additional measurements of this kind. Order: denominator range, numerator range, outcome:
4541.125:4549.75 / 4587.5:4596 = 1.03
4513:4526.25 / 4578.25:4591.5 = 0.95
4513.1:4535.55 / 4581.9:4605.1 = 0.99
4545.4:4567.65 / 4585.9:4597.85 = 1.01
